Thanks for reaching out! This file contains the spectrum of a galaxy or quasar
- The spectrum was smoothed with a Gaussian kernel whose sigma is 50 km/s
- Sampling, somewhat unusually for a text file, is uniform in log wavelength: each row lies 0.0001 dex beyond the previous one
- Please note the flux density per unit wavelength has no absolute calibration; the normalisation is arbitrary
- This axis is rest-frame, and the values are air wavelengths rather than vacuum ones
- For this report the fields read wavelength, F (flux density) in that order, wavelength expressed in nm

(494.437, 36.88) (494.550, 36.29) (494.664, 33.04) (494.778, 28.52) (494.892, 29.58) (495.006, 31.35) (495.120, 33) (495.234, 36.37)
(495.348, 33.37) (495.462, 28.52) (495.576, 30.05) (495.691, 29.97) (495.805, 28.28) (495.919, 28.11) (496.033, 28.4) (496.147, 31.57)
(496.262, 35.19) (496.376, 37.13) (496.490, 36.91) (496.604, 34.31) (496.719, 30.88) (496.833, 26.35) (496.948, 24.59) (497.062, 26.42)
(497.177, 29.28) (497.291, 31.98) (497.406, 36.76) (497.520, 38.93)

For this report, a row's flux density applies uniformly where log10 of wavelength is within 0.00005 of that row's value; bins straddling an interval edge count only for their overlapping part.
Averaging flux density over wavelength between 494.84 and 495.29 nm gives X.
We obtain 32.6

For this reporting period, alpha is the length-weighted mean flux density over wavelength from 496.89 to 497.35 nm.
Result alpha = 28.1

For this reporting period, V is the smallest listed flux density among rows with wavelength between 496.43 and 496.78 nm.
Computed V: 30.88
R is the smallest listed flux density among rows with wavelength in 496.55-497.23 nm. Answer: 24.59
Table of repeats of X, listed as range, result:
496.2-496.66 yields 35.9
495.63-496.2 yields 29.2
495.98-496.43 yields 33.1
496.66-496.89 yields 28.6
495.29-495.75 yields 30.4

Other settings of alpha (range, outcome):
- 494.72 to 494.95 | 29.1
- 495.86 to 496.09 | 28.3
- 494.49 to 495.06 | 31.8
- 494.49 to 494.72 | 34.8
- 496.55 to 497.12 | 28.4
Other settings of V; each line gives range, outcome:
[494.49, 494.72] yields 33.04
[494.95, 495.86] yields 28.28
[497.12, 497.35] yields 29.28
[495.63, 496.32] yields 28.11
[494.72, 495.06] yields 28.52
